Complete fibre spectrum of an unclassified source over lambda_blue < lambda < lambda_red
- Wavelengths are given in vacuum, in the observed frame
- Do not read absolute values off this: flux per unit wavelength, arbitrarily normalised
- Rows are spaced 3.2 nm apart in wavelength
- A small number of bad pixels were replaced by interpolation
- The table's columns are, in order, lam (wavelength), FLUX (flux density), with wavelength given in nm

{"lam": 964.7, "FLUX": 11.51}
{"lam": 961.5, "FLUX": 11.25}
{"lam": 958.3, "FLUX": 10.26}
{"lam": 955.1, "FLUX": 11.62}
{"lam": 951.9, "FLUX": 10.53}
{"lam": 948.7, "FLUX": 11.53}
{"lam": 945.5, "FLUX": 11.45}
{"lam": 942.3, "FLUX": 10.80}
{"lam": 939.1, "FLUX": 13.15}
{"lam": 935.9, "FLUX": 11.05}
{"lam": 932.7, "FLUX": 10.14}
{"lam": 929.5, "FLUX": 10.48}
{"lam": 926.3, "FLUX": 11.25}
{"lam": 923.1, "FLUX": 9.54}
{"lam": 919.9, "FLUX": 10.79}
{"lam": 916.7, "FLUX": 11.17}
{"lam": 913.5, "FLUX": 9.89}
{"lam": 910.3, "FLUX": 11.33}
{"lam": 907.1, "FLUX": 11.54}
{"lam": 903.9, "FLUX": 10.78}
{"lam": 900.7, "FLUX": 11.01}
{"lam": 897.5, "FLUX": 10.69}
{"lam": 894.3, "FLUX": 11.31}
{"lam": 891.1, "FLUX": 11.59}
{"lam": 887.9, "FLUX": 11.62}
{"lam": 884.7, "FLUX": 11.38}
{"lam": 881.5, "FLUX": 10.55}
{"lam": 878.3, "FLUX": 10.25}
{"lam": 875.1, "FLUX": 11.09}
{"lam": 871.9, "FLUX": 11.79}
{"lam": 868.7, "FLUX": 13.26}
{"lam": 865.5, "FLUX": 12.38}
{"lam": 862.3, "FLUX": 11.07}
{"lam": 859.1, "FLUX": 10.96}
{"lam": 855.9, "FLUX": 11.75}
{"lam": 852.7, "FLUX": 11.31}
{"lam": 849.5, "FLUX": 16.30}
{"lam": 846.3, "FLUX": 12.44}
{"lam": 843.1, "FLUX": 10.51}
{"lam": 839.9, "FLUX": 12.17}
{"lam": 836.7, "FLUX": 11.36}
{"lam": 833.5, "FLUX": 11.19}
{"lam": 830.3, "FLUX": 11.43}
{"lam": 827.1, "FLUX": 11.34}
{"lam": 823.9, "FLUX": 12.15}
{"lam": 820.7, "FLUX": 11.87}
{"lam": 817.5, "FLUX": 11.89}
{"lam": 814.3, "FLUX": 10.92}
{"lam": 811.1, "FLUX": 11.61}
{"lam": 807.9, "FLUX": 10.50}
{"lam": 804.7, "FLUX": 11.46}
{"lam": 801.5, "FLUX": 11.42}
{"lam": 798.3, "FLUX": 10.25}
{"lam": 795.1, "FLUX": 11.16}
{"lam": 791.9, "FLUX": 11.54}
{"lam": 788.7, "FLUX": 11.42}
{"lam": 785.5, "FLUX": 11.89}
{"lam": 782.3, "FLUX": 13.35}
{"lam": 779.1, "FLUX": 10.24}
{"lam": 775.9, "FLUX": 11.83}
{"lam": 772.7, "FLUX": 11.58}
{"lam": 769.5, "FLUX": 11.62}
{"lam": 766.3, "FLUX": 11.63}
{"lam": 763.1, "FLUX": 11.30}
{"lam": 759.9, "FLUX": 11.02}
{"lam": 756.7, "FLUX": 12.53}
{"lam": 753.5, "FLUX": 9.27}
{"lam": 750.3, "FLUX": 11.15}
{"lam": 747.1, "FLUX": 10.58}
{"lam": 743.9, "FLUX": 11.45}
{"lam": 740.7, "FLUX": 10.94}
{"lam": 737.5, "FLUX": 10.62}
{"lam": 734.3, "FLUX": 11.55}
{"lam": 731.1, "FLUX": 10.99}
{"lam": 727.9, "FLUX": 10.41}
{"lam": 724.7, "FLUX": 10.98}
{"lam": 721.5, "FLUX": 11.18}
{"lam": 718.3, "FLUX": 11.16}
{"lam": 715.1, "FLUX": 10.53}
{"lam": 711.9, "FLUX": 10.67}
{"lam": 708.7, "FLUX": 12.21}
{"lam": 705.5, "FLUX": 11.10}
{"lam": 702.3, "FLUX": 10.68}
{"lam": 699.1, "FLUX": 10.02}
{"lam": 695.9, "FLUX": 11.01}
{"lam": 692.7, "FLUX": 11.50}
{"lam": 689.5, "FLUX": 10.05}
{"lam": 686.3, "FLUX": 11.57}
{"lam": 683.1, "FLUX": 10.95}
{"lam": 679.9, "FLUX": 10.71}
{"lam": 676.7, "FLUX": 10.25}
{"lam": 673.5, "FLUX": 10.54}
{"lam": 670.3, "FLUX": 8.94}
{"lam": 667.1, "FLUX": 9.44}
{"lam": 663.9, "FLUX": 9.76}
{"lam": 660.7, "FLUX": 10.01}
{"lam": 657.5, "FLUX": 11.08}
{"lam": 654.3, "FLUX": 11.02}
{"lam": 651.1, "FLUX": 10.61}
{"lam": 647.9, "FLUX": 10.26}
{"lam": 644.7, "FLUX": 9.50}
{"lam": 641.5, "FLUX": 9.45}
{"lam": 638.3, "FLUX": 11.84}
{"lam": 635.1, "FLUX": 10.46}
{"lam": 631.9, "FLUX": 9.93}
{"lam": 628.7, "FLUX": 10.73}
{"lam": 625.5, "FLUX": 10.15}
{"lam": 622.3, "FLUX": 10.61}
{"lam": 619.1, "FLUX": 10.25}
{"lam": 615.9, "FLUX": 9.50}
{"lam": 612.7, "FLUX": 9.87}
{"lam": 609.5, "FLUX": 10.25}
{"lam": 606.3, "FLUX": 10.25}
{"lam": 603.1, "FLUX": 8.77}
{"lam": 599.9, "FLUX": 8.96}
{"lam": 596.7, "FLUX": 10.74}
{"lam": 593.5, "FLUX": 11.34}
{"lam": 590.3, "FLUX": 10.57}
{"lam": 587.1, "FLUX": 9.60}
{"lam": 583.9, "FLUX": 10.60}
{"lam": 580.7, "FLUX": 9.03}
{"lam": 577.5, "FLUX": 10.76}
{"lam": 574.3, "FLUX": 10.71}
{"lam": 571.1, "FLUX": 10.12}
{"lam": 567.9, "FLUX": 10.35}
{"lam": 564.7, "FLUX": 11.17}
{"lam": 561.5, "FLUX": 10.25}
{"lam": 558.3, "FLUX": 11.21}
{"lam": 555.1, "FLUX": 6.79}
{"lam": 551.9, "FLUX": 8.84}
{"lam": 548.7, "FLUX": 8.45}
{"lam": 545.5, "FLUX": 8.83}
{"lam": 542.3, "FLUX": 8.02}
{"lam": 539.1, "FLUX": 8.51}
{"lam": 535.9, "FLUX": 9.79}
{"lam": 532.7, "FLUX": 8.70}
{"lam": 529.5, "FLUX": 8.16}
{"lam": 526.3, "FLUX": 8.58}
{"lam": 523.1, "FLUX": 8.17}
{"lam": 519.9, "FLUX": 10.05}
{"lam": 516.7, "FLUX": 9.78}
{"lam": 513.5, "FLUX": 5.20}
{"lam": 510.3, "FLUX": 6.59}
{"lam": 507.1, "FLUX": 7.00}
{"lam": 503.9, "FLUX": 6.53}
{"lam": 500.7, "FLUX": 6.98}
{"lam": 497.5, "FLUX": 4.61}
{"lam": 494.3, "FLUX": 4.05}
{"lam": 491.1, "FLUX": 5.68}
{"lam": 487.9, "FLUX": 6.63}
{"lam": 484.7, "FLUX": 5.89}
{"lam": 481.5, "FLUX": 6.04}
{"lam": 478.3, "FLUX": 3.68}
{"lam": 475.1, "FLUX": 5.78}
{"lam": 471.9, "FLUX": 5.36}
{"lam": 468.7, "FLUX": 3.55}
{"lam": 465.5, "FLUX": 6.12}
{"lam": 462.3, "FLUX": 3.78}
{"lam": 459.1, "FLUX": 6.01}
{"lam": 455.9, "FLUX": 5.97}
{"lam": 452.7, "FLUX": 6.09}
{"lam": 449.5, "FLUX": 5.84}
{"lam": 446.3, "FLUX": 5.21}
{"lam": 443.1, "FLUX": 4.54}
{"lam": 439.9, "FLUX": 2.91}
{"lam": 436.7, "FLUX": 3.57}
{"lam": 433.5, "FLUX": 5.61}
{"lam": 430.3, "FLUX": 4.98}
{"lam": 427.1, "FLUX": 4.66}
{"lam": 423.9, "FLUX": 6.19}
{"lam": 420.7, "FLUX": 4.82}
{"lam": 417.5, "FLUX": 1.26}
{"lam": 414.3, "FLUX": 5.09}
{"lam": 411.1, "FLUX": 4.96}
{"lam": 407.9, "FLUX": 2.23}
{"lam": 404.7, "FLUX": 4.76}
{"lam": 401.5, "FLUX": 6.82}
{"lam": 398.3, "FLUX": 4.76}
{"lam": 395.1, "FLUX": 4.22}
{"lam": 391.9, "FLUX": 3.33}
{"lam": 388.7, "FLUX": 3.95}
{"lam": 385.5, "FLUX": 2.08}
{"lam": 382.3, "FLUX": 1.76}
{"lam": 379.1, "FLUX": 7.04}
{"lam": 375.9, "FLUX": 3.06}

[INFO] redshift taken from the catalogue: 0.29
